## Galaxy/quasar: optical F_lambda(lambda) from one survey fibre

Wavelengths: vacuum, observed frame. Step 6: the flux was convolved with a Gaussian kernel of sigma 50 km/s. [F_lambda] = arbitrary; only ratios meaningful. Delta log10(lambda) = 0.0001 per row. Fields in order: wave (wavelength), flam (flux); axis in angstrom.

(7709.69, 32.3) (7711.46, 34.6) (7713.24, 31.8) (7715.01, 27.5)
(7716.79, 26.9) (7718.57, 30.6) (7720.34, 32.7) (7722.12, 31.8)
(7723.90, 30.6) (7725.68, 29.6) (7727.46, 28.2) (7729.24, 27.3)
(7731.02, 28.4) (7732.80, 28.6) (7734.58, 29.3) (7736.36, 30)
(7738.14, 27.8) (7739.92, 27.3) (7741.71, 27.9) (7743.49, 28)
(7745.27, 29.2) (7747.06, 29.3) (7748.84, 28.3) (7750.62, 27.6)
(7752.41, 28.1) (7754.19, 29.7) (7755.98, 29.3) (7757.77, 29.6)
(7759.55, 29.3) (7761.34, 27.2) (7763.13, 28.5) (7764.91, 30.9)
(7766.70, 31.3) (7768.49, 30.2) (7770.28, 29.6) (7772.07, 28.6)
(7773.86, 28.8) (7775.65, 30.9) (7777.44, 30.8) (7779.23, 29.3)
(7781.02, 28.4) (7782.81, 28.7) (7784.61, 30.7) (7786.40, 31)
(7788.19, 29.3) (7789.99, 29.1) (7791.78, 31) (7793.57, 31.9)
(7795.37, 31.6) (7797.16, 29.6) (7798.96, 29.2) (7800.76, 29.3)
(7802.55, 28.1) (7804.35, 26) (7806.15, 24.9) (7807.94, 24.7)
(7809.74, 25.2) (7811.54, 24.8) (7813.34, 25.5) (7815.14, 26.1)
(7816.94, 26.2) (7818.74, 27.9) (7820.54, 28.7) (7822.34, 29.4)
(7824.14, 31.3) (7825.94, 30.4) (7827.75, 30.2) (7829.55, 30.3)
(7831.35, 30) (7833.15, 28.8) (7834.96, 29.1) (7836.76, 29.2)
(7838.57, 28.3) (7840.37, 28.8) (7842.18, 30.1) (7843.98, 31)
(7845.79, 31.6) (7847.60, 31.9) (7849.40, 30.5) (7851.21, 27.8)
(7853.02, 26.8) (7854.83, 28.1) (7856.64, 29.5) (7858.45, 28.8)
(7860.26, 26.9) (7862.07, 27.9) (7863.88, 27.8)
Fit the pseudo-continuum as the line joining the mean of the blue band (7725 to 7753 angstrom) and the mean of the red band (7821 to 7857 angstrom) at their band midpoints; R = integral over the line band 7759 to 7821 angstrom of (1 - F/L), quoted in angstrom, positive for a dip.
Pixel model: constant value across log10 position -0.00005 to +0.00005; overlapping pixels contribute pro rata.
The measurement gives 0.8 angstrom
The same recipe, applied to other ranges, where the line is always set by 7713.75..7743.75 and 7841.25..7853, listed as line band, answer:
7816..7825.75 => 0.4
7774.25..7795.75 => -0.4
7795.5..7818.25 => 2.3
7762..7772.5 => -0.2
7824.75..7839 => 0.2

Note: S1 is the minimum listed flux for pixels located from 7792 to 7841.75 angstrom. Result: 24.7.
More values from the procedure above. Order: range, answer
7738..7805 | 26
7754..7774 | 27.2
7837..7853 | 27.8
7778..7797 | 28.4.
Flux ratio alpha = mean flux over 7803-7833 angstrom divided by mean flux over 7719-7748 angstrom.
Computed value 0.95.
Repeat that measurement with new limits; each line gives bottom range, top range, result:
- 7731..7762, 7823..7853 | 1.04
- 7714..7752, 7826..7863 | 1.01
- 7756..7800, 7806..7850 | 0.96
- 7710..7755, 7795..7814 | 0.92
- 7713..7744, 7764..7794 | 1.03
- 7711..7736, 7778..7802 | 1.01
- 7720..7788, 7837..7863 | 1.00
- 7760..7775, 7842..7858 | 1.01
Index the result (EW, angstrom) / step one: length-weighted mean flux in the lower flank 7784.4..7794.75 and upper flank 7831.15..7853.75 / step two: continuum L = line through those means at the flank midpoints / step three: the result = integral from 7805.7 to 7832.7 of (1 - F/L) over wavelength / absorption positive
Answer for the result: 2.0 angstrom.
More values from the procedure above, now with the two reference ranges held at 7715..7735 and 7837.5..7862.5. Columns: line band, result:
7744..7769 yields 0.1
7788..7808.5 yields 0.3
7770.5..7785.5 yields -0.1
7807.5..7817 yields 1.2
